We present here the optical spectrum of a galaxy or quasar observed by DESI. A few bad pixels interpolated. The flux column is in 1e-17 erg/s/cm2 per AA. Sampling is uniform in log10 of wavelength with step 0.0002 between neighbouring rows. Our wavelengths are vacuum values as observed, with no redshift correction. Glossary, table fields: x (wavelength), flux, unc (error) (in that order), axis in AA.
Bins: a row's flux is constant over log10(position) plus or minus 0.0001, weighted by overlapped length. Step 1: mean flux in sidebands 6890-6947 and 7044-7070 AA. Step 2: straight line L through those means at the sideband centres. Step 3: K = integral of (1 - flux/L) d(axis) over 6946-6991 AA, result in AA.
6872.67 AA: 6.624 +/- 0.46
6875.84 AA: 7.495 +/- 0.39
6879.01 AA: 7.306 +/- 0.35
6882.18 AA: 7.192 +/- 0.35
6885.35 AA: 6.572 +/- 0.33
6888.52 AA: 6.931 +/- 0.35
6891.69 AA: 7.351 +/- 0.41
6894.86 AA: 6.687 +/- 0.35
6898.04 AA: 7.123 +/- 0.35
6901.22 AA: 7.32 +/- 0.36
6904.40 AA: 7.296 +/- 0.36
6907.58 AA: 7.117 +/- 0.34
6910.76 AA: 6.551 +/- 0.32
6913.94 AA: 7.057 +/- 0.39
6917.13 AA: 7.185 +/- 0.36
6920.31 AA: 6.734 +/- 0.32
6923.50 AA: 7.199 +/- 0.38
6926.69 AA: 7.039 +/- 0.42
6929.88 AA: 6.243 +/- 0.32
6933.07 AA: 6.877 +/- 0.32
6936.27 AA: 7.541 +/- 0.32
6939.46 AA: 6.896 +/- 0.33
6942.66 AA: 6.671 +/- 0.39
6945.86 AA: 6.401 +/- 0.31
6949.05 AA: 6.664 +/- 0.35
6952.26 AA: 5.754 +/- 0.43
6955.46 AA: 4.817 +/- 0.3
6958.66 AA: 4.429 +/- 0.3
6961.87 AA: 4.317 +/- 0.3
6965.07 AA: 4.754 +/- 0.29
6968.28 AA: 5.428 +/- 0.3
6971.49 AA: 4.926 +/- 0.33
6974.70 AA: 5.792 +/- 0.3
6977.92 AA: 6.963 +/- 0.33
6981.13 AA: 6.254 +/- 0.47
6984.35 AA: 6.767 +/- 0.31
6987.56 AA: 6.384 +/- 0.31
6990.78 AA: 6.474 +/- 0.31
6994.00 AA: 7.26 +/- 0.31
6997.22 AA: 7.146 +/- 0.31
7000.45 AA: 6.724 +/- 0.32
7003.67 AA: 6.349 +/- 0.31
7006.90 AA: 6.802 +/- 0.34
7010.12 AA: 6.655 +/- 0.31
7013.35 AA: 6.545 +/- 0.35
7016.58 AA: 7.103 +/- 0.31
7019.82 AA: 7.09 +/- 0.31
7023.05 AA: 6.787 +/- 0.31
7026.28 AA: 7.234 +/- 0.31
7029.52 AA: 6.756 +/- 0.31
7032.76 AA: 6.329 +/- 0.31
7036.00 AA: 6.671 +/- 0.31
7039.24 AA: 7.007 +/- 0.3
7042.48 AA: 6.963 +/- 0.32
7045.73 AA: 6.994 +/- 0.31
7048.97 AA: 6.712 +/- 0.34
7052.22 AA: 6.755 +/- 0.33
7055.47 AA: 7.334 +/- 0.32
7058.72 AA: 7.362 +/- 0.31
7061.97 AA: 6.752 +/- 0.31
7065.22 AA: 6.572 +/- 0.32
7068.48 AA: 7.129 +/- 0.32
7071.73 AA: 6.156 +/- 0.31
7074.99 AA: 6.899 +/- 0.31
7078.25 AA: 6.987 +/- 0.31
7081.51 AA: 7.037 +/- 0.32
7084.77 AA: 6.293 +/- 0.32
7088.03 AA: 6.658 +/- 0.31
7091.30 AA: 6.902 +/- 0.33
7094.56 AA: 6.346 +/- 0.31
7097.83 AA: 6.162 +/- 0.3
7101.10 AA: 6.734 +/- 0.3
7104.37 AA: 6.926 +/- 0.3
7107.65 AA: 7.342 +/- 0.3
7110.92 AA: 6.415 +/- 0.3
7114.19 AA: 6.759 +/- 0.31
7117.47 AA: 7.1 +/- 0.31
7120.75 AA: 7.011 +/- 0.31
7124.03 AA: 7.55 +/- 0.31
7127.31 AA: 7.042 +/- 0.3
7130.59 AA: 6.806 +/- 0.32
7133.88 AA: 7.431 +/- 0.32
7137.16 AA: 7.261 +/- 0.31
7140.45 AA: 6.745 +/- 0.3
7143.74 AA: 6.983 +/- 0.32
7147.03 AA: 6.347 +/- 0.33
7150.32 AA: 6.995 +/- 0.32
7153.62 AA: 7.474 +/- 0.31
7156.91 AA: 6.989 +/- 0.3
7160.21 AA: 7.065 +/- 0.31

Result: 8.2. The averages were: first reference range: 6.96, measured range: 5.69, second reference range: 6.95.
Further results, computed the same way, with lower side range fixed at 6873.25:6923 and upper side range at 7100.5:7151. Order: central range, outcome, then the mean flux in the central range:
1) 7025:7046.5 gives 0.50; 6.84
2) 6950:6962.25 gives 3.58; 4.97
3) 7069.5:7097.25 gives 1.33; 6.65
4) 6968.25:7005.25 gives 3.21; 6.41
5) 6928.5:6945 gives 0.48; 6.83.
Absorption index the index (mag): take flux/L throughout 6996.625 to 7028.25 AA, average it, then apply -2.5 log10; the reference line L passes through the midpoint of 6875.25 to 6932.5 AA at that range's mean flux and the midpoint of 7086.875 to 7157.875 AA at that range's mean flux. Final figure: 0.02 mag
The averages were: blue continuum 7.01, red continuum 6.91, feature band 6.83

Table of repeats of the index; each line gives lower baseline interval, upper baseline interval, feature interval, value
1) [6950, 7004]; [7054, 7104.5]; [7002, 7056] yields -0.08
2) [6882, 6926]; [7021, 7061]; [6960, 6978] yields 0.31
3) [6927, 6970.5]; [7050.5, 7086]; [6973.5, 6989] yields -0.05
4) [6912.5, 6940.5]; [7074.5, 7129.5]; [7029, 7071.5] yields 0.00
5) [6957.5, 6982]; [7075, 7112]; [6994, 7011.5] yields -0.19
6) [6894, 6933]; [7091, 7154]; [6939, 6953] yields 0.08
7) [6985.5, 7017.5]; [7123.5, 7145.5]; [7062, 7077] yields 0.03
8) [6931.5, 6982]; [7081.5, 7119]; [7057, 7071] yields -0.07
